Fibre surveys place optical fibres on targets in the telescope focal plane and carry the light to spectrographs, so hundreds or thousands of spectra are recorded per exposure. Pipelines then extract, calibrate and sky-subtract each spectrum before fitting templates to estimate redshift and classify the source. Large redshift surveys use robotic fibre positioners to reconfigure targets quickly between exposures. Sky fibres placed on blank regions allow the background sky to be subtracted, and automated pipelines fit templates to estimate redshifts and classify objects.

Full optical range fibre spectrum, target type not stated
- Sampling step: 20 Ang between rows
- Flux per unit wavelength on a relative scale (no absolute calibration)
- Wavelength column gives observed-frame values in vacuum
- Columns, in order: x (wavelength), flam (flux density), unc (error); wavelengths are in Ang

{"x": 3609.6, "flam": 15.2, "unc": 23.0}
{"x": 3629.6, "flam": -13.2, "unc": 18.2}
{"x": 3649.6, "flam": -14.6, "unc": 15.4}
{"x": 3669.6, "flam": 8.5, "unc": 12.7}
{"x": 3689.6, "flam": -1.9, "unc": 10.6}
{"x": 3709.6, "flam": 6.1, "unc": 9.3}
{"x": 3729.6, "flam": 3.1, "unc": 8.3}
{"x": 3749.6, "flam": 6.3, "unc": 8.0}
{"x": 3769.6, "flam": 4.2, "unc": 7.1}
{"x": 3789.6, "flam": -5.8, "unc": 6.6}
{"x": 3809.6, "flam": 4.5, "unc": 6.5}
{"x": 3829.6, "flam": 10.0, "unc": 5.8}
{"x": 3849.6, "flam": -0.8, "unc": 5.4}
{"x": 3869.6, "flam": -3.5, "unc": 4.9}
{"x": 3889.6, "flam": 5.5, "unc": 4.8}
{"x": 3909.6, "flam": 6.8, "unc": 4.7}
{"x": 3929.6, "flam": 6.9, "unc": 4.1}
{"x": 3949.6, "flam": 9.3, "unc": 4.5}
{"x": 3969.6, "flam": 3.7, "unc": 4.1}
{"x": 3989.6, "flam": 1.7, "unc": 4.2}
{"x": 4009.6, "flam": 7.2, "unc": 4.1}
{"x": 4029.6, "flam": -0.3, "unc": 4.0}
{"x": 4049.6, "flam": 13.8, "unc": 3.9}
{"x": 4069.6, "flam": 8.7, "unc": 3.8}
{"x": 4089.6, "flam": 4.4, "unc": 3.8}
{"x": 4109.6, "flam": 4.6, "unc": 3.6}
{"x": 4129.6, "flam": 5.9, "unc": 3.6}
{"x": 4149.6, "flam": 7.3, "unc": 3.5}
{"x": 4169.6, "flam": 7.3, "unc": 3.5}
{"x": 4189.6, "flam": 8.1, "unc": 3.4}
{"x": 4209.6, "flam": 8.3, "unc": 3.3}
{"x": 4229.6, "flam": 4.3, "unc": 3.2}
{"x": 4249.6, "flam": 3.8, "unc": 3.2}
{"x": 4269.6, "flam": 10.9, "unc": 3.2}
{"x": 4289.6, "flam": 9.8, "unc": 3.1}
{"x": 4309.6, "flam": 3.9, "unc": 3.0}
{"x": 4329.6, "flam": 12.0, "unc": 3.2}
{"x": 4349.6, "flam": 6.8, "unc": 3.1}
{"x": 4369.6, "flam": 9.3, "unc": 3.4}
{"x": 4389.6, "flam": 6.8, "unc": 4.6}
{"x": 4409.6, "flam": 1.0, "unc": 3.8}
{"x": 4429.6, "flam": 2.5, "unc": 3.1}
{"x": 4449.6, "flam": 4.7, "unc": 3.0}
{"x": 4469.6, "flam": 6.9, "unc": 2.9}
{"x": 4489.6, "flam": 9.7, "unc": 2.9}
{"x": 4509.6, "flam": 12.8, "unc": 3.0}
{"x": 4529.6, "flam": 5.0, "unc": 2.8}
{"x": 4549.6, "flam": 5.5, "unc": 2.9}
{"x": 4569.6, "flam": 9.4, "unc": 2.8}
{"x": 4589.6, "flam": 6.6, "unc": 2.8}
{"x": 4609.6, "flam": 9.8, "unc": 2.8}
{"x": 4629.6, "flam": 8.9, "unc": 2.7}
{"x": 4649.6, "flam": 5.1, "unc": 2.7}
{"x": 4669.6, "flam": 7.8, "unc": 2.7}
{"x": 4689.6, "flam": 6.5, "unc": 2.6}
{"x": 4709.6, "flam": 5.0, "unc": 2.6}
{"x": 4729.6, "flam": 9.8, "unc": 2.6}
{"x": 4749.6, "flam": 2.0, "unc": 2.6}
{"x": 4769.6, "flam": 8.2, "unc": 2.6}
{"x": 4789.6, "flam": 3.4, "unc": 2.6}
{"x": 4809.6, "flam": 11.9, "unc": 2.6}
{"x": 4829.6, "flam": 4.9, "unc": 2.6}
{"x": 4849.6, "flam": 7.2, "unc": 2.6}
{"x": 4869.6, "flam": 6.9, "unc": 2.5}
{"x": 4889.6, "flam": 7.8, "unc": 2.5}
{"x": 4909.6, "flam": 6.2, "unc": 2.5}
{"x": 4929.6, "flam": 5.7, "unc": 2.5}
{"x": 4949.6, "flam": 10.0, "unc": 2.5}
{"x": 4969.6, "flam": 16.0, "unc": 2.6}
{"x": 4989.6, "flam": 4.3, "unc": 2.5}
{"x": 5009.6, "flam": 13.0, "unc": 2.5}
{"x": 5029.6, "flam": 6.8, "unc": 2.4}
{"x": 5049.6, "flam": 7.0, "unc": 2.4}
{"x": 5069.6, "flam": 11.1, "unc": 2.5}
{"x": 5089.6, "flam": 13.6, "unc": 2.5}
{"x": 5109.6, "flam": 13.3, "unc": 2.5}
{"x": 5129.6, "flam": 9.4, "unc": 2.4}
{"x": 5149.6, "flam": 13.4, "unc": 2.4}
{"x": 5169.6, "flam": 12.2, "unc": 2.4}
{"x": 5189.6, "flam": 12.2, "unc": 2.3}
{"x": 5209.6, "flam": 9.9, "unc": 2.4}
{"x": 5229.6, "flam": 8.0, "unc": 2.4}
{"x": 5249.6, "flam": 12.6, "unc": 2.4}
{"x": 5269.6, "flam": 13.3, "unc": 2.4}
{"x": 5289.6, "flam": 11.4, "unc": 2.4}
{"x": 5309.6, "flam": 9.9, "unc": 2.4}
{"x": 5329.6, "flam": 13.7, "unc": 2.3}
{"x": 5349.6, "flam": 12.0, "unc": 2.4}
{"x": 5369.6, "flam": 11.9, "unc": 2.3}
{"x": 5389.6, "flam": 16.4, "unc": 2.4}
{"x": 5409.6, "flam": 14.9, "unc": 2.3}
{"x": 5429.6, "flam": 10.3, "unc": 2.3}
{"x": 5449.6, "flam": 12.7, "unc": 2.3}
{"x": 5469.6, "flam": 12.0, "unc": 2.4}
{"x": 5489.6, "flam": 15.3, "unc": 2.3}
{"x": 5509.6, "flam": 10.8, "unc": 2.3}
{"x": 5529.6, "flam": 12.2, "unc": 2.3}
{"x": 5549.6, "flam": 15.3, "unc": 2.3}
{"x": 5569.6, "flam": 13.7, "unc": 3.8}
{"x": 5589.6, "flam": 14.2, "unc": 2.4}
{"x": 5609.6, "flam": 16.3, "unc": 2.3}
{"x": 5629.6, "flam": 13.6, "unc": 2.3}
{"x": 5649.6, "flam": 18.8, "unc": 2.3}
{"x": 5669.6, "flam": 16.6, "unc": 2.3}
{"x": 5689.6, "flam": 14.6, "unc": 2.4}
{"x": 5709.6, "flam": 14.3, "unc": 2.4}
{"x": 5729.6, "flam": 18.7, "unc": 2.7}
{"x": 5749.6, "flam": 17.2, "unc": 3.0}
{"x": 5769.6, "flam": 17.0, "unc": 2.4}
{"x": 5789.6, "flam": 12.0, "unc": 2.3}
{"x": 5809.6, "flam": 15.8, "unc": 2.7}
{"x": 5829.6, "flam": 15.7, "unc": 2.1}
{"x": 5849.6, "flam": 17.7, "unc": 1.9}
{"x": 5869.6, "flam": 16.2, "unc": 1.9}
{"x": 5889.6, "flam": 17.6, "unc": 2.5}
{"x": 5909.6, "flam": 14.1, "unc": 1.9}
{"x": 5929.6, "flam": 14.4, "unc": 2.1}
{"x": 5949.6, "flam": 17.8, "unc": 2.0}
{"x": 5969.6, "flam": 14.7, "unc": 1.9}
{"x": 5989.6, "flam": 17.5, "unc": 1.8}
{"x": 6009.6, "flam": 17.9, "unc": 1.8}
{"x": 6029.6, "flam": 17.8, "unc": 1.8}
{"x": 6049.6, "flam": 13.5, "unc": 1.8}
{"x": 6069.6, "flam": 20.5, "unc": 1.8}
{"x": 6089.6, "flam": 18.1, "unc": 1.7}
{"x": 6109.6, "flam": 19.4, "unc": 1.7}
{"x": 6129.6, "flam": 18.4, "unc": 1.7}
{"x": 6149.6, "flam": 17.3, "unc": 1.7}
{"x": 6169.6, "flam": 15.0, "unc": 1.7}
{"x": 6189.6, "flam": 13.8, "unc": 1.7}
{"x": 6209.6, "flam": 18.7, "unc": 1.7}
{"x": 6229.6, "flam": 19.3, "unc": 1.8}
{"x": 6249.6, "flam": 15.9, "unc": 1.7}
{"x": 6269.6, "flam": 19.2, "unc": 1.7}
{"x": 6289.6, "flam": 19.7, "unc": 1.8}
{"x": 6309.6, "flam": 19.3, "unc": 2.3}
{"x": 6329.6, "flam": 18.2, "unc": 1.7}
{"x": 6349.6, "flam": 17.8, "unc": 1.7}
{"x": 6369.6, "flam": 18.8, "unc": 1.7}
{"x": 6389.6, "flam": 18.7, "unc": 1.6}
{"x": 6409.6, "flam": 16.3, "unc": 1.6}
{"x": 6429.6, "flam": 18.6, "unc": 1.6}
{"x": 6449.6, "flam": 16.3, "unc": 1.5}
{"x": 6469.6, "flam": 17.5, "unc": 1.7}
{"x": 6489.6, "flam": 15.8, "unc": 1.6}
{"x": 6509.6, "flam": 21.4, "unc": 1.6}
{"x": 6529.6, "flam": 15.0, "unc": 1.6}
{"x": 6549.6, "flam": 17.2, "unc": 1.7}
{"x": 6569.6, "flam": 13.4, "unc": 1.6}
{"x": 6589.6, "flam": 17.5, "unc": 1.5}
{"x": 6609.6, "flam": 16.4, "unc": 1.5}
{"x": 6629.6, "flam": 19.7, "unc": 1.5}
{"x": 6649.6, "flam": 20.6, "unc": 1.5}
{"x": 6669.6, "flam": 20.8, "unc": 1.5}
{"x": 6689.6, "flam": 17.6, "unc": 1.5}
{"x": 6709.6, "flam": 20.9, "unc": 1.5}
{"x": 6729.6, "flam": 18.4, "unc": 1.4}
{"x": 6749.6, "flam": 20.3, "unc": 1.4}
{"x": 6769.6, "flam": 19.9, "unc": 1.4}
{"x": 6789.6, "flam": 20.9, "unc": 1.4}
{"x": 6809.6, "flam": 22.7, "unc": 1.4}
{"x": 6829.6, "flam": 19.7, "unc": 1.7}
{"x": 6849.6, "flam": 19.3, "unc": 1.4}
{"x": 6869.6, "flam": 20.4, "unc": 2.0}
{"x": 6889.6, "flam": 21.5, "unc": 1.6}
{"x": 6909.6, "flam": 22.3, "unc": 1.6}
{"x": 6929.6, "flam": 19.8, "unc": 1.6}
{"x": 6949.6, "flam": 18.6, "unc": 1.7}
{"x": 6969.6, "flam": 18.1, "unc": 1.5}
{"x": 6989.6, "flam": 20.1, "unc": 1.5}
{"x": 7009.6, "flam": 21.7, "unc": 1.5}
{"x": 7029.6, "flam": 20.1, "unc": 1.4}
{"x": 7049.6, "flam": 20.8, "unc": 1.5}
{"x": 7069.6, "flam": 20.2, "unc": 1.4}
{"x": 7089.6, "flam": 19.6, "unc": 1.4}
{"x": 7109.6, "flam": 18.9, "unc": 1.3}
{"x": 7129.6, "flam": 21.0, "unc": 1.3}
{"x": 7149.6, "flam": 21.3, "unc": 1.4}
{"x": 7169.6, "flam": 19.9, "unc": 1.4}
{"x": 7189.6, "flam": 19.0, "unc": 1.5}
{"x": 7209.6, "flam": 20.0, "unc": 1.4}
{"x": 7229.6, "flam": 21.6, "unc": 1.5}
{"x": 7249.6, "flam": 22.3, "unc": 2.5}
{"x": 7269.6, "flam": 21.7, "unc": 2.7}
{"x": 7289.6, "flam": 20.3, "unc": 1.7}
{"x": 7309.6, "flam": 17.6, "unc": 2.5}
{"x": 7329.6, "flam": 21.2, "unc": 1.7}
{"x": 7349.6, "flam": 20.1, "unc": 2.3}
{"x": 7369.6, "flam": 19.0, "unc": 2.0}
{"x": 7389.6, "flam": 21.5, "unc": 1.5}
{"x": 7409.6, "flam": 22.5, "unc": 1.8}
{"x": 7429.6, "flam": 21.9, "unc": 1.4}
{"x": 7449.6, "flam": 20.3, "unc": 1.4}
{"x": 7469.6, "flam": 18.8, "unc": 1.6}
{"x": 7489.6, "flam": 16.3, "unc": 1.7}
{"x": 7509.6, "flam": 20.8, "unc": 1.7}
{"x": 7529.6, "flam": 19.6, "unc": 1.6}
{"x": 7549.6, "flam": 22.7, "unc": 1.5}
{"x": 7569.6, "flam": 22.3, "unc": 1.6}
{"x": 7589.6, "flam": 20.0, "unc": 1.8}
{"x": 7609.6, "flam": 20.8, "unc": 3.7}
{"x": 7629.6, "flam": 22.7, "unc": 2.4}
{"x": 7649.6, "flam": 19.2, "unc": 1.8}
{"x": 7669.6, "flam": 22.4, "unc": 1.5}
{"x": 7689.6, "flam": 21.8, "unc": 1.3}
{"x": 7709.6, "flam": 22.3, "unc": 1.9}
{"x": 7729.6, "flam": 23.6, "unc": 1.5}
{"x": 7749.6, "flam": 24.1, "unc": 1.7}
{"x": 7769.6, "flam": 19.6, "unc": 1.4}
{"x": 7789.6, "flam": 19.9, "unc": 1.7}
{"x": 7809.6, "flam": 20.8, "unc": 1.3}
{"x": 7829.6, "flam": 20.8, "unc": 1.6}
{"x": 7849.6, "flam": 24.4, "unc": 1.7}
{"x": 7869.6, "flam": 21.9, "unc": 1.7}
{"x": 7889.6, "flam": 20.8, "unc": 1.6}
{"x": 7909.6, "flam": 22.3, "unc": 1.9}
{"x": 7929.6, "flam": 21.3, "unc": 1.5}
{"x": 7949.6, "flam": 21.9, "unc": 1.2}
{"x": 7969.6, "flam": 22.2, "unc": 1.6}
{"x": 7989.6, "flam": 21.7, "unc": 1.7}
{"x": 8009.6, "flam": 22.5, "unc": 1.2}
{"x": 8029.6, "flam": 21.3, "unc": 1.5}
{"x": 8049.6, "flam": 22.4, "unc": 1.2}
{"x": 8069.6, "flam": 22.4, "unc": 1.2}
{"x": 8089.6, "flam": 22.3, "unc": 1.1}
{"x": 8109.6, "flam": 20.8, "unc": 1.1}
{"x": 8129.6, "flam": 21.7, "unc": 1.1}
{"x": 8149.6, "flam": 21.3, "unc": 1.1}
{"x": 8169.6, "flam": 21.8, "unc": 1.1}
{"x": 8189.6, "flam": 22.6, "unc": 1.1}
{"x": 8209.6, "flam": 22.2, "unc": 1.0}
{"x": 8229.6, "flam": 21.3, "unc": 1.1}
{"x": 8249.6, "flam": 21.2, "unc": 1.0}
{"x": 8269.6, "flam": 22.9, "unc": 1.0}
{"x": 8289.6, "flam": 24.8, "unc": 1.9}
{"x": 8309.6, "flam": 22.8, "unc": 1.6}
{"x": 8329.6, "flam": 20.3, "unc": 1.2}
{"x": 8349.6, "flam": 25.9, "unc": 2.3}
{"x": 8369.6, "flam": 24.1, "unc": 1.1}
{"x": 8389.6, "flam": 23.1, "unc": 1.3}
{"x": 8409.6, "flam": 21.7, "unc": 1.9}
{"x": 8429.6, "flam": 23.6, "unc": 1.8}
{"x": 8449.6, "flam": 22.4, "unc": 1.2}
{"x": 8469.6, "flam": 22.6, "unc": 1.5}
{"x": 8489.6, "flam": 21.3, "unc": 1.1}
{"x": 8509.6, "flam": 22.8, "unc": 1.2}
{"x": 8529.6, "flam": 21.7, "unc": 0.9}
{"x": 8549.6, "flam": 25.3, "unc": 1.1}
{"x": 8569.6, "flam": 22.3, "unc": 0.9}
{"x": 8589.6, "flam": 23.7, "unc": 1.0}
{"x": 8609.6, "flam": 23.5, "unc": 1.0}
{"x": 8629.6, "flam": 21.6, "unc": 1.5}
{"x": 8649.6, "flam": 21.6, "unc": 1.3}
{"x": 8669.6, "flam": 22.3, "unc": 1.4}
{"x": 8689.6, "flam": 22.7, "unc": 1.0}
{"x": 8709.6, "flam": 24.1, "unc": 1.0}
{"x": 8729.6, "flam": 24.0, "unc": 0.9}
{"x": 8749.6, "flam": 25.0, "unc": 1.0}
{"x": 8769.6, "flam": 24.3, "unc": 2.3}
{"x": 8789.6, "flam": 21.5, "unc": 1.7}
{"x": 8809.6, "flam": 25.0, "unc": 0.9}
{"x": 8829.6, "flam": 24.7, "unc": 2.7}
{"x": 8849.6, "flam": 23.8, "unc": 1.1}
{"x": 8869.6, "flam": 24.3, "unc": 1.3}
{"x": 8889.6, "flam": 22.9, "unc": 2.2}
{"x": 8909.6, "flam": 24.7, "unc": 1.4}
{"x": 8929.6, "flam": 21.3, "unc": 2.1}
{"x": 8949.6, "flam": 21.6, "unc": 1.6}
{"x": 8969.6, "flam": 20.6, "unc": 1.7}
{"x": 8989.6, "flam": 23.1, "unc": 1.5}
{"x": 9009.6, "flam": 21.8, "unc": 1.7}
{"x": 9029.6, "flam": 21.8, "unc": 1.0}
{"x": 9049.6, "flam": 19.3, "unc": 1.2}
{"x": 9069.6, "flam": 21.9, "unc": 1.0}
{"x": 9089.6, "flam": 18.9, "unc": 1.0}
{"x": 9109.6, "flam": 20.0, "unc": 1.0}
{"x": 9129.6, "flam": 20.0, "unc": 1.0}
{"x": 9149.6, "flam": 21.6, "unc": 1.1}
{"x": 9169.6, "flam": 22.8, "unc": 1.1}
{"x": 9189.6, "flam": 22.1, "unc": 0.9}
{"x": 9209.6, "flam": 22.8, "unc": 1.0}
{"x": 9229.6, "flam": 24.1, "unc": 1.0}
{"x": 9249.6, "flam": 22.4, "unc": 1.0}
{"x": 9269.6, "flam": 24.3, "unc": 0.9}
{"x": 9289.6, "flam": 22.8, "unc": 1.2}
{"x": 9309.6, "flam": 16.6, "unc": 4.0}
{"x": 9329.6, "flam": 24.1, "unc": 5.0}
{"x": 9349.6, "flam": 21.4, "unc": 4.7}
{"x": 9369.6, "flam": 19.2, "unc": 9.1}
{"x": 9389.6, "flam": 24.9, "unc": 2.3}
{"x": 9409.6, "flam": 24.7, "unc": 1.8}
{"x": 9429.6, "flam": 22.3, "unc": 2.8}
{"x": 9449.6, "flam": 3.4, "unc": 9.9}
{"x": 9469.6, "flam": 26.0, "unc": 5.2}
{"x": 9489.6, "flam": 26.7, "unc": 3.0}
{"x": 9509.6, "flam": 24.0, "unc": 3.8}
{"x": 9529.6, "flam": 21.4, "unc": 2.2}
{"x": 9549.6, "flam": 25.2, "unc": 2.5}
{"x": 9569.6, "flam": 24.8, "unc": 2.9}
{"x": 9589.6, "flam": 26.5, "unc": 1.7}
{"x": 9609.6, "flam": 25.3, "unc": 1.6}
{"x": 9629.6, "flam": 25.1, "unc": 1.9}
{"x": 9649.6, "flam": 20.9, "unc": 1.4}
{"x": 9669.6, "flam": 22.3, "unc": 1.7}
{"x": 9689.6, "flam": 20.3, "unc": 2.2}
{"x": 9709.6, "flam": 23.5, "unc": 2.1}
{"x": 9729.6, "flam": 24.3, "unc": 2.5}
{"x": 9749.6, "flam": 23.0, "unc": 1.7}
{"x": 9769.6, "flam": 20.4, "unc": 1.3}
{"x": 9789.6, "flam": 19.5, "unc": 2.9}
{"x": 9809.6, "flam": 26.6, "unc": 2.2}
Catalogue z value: 0.269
